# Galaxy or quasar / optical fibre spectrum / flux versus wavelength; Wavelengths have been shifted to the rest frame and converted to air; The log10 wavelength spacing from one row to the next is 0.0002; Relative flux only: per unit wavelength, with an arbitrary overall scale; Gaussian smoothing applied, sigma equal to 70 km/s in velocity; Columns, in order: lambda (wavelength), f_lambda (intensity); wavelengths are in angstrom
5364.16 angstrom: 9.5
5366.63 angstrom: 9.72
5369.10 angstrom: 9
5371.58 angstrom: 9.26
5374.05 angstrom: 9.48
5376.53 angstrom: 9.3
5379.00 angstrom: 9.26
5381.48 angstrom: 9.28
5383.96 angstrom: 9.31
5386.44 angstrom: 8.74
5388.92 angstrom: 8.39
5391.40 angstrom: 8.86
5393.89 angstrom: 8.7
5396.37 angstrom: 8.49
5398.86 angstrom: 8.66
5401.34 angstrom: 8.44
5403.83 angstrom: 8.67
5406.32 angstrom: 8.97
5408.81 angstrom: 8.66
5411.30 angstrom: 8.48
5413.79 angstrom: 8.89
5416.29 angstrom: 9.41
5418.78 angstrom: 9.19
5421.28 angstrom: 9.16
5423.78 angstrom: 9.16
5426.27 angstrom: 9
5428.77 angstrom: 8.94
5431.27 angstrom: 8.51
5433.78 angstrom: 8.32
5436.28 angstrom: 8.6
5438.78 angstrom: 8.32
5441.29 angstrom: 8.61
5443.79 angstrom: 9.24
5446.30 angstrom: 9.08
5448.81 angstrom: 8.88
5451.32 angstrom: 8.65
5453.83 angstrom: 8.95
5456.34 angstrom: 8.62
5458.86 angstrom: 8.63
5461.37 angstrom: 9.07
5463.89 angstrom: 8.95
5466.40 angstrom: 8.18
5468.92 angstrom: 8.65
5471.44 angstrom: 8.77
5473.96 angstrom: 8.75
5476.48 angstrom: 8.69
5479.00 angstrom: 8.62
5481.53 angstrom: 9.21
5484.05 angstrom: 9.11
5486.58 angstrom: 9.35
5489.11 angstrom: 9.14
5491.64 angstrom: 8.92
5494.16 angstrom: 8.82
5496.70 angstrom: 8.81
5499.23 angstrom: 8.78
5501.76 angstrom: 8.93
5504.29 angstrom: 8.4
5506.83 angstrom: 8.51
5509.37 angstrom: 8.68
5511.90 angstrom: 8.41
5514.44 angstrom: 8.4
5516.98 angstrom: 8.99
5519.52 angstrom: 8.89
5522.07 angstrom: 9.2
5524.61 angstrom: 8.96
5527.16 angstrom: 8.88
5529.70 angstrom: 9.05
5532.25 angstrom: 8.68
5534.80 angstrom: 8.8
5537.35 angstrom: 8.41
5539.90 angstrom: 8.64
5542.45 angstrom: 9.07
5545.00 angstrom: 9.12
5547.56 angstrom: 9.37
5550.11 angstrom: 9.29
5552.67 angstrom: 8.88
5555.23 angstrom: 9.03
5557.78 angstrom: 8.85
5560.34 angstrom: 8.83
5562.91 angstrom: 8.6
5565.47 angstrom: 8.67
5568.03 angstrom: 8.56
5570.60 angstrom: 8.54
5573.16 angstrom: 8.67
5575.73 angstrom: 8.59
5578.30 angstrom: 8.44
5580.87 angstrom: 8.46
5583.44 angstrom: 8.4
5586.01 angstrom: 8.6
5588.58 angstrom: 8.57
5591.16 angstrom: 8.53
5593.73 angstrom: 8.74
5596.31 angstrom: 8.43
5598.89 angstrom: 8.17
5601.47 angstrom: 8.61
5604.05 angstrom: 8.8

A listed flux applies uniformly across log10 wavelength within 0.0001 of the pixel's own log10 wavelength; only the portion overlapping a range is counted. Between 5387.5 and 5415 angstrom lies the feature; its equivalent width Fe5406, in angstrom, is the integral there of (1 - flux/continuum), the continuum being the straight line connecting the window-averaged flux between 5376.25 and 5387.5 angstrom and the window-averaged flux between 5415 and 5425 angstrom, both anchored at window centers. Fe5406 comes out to 1.6 angstrom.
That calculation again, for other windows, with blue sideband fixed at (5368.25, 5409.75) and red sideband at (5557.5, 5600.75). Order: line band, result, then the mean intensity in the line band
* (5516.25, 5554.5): -1.4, 8.95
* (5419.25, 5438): 0.0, 8.82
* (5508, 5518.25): 0.1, 8.62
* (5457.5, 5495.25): -0.5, 8.86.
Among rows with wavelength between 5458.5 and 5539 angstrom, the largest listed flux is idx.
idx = 9.35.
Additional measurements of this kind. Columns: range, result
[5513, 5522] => 8.99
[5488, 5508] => 9.14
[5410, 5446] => 9.41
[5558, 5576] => 8.83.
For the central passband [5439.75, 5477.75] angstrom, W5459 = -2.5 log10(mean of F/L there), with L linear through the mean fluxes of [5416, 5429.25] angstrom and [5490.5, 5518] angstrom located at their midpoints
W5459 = 0.02 mag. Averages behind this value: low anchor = 9.14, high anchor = 8.69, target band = 8.78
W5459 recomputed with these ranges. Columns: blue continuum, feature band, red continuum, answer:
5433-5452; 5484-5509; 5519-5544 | -0.006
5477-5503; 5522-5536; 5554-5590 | -0.013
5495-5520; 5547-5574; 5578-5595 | -0.031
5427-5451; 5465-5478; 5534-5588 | 0.014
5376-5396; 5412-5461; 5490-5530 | 0.004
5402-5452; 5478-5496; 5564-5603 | -0.037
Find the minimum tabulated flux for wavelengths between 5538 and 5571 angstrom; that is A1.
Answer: 8.54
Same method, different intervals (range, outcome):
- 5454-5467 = 8.18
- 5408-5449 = 8.32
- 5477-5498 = 8.62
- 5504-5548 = 8.4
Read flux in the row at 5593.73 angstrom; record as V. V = 8.74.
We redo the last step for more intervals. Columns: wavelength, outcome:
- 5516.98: 8.99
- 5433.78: 8.32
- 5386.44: 8.74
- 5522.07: 9.2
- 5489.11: 9.14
